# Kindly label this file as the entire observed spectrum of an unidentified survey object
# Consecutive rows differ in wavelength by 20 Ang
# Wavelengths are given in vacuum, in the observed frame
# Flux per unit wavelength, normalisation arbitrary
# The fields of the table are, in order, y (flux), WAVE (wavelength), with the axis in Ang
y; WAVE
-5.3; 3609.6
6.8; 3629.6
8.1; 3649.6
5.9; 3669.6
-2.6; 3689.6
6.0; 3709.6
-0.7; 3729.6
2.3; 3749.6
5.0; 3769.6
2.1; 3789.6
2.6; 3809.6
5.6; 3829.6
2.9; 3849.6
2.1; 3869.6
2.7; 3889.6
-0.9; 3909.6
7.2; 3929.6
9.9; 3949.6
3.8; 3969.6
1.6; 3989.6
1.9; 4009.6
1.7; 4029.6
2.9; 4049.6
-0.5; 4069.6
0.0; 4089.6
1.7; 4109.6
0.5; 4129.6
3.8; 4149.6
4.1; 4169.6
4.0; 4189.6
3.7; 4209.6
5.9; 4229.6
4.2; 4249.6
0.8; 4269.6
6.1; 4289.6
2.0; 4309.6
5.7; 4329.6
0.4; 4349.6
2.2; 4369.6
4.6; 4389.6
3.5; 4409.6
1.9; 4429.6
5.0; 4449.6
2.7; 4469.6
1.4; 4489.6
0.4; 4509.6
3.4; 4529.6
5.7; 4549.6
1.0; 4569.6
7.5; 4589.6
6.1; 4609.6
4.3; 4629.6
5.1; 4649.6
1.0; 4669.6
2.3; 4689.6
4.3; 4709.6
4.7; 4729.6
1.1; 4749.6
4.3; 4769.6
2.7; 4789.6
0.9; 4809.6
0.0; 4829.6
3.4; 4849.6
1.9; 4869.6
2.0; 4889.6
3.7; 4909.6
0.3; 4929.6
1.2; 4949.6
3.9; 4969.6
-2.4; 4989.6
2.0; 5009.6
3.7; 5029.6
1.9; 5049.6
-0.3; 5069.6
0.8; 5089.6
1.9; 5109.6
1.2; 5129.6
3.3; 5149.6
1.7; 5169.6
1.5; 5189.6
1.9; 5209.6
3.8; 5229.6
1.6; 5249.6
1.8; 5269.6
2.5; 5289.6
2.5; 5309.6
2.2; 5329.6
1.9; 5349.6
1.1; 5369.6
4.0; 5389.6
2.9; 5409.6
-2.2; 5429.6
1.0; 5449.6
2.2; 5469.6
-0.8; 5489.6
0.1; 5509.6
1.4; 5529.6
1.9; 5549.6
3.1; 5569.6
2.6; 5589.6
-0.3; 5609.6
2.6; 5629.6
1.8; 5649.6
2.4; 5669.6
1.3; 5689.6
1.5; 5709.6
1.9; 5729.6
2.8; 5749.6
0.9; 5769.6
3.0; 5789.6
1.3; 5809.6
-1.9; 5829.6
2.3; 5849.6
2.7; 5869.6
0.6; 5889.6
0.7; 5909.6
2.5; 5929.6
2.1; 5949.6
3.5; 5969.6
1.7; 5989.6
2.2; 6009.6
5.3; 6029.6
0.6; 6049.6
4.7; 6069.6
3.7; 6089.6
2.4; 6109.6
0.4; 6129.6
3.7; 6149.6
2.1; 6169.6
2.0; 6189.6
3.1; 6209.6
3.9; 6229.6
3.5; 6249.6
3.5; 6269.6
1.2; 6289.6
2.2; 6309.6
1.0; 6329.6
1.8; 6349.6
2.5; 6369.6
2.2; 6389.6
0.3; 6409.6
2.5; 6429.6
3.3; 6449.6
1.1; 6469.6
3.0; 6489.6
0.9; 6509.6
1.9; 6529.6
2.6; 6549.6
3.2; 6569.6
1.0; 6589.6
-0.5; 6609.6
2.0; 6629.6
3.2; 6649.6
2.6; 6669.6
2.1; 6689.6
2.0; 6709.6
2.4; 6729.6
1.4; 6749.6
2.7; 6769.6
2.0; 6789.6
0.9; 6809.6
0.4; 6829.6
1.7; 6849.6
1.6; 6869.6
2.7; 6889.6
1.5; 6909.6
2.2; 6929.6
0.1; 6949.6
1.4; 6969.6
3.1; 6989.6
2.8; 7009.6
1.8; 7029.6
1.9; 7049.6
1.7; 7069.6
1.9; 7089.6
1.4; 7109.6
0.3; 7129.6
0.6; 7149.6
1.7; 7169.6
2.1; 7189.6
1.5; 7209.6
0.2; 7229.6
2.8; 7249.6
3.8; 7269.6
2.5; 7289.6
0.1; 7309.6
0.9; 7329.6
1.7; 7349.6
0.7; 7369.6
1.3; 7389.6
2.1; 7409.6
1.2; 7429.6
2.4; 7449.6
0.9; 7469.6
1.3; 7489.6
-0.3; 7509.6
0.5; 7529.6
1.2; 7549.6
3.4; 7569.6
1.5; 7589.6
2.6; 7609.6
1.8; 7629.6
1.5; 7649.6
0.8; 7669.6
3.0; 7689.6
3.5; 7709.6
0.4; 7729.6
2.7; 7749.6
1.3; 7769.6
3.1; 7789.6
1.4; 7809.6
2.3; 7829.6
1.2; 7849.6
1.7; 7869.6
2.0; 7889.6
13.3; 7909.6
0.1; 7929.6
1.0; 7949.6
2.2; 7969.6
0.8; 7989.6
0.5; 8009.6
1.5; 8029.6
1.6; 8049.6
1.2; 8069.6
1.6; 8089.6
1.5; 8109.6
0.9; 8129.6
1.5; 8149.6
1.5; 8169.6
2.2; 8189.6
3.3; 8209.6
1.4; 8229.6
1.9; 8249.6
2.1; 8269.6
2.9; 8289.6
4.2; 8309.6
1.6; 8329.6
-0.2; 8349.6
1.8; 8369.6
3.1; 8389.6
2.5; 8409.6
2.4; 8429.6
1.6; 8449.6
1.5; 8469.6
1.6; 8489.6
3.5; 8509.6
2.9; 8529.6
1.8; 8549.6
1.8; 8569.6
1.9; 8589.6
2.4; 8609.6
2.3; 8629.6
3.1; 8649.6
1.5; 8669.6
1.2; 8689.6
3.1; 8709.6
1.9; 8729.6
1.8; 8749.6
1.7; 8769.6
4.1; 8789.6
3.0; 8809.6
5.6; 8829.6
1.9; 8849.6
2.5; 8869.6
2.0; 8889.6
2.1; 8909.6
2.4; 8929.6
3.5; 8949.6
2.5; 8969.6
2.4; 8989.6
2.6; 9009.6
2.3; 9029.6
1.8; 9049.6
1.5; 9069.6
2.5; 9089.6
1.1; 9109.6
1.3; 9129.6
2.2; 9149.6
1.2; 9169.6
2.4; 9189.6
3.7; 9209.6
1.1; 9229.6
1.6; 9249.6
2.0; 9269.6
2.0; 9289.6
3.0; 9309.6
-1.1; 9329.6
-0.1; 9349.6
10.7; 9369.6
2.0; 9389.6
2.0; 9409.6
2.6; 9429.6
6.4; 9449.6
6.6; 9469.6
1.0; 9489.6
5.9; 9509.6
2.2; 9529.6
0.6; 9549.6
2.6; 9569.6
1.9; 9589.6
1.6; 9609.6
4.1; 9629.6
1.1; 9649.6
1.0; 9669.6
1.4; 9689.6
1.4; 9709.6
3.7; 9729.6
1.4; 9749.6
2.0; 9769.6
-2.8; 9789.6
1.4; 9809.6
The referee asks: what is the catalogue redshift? 1.121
